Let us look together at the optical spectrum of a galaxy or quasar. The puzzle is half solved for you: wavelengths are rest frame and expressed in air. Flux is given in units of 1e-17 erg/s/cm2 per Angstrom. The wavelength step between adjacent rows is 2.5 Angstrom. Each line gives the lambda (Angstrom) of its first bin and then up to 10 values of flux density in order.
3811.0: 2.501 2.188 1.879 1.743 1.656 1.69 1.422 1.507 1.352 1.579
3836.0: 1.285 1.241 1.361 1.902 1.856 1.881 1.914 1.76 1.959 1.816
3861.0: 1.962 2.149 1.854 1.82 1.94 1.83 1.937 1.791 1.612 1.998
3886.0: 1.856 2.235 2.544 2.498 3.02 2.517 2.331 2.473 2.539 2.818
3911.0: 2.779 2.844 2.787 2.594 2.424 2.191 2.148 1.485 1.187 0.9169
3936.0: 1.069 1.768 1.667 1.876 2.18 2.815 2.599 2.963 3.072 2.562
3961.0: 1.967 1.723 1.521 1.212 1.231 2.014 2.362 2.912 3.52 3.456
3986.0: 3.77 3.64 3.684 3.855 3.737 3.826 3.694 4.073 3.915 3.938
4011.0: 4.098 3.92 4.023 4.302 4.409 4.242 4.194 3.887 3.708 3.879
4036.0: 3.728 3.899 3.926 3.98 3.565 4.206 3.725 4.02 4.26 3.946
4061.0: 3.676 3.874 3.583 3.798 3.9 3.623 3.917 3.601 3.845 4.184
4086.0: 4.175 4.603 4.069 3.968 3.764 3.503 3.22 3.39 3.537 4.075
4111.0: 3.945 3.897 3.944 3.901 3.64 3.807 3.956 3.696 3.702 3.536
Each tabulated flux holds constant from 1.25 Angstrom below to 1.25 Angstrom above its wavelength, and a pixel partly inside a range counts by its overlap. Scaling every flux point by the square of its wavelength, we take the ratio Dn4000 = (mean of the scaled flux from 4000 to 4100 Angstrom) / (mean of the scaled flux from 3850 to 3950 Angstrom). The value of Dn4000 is 2.0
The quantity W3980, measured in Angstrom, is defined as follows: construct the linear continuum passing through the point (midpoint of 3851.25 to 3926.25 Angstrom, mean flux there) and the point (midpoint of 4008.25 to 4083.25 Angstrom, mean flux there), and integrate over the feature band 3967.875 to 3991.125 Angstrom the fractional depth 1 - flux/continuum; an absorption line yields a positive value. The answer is 3.27 Angstrom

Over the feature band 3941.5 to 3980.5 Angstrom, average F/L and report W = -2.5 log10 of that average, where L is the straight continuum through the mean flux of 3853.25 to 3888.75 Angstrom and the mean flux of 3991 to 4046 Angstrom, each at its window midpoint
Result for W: 0.38 mag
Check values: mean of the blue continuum 1.9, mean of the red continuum 3.95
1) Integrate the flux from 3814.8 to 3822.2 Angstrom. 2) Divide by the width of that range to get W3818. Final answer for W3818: 1.76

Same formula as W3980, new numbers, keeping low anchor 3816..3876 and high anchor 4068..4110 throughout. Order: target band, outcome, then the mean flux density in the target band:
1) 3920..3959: 7.7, 2.05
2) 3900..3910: -1.4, 2.55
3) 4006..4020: -3.9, 4.05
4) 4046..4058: -1.6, 4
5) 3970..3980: 2.3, 2.19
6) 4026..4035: -1.5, 3.87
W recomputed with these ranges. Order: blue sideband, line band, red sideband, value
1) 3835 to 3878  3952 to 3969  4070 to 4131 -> 0.21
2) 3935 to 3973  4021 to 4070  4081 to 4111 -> -0.22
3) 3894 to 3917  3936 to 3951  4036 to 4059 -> 0.43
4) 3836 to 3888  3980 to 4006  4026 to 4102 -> -0.18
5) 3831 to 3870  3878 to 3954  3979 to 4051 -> 0.16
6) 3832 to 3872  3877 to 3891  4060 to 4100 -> 0.06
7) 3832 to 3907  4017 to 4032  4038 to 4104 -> -0.20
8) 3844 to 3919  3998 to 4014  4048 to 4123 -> -0.22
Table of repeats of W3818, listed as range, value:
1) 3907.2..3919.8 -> 2.76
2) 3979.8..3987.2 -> 3.58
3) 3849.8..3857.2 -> 1.88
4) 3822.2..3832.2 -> 1.49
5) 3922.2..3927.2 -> 2.17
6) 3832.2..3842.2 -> 1.37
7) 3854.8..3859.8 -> 1.89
